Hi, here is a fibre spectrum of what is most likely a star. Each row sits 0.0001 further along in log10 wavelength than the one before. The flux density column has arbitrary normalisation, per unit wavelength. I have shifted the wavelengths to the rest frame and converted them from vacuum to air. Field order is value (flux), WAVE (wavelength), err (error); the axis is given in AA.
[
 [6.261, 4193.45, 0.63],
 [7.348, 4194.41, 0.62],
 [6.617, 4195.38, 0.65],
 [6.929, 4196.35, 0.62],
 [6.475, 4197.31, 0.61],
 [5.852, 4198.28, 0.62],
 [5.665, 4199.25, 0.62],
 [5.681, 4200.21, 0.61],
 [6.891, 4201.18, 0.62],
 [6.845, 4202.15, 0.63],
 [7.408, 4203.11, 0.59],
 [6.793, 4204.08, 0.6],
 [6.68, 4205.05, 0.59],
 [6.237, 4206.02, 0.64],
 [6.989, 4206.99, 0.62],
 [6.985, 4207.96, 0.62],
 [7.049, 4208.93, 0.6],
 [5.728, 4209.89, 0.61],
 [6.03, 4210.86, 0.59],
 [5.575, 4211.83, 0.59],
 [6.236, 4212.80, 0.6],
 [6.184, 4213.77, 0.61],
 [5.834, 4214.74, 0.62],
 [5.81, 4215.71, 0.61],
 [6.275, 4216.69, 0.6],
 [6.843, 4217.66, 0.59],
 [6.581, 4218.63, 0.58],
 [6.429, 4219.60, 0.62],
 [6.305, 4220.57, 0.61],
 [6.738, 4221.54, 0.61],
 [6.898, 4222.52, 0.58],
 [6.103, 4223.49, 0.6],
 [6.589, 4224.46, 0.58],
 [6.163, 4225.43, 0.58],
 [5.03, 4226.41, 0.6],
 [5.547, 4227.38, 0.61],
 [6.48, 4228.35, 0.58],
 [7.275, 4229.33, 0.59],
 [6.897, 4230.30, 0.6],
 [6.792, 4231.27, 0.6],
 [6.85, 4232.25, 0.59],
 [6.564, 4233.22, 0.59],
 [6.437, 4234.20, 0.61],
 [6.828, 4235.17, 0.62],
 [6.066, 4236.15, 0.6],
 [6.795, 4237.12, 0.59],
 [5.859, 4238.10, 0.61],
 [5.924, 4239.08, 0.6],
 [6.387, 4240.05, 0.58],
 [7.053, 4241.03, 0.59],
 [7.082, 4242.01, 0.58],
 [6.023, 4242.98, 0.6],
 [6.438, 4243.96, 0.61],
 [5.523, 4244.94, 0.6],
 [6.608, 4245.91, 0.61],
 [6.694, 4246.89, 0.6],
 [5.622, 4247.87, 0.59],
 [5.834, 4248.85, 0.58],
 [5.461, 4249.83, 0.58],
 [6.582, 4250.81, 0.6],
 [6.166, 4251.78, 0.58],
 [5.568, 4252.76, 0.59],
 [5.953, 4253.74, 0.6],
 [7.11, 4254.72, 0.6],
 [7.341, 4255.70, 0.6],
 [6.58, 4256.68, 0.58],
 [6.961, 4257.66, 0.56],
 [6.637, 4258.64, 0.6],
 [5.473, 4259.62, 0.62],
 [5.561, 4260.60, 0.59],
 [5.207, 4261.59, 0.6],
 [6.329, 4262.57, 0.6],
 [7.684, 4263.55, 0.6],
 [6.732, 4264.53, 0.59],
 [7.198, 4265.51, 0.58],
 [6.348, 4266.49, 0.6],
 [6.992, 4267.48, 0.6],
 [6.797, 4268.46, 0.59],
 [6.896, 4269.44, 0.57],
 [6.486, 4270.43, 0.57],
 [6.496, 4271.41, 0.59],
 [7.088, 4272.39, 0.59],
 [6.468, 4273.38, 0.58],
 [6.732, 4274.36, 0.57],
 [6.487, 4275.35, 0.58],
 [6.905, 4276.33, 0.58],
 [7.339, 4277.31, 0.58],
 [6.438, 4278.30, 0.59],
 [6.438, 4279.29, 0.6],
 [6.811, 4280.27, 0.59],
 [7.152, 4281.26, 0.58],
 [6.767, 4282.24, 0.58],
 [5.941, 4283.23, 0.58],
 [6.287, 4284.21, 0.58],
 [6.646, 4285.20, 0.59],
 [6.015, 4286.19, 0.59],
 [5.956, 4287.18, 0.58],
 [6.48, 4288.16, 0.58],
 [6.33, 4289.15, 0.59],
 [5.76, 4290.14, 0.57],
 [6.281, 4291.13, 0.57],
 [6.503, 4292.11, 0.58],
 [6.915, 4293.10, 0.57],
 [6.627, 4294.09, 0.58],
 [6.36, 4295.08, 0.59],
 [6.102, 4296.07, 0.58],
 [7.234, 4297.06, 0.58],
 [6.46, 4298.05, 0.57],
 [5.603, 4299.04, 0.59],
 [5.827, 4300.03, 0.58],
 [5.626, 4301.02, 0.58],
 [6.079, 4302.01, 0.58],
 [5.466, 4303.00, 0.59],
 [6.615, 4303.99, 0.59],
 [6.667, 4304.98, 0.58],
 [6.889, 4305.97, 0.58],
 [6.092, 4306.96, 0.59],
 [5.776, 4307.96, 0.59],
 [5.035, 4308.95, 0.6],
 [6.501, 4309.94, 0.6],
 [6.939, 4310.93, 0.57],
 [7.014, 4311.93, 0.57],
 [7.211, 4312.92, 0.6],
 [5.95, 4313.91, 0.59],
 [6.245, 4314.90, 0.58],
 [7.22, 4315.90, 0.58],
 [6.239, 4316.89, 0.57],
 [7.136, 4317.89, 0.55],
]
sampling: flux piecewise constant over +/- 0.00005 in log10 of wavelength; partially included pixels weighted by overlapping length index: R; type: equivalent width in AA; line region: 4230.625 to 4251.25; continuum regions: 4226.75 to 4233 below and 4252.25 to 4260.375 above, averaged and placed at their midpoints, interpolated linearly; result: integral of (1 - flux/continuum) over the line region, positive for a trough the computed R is 0.6 AA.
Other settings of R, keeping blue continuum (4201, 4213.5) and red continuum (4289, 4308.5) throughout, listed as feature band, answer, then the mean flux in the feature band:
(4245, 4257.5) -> 0.3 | 6.29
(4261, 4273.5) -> -0.6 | 6.67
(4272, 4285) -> -0.7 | 6.68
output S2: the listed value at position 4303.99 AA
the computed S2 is 6.615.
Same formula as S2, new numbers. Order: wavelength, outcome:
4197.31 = 6.475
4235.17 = 6.828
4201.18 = 6.891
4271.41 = 6.496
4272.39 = 7.088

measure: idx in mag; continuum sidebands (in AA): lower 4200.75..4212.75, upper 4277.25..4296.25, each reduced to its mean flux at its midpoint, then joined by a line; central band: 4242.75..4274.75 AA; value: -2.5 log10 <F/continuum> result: 0.01 mag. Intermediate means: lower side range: 6.59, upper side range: 6.44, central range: 6.41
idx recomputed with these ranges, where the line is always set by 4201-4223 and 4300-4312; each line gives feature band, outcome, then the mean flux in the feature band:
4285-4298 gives -0.03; 6.4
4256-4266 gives -0.02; 6.45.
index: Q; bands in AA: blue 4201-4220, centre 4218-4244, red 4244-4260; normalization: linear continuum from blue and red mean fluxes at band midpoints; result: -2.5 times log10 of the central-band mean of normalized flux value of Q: -0.01 mag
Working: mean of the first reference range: 6.46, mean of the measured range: 6.45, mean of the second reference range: 6.27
